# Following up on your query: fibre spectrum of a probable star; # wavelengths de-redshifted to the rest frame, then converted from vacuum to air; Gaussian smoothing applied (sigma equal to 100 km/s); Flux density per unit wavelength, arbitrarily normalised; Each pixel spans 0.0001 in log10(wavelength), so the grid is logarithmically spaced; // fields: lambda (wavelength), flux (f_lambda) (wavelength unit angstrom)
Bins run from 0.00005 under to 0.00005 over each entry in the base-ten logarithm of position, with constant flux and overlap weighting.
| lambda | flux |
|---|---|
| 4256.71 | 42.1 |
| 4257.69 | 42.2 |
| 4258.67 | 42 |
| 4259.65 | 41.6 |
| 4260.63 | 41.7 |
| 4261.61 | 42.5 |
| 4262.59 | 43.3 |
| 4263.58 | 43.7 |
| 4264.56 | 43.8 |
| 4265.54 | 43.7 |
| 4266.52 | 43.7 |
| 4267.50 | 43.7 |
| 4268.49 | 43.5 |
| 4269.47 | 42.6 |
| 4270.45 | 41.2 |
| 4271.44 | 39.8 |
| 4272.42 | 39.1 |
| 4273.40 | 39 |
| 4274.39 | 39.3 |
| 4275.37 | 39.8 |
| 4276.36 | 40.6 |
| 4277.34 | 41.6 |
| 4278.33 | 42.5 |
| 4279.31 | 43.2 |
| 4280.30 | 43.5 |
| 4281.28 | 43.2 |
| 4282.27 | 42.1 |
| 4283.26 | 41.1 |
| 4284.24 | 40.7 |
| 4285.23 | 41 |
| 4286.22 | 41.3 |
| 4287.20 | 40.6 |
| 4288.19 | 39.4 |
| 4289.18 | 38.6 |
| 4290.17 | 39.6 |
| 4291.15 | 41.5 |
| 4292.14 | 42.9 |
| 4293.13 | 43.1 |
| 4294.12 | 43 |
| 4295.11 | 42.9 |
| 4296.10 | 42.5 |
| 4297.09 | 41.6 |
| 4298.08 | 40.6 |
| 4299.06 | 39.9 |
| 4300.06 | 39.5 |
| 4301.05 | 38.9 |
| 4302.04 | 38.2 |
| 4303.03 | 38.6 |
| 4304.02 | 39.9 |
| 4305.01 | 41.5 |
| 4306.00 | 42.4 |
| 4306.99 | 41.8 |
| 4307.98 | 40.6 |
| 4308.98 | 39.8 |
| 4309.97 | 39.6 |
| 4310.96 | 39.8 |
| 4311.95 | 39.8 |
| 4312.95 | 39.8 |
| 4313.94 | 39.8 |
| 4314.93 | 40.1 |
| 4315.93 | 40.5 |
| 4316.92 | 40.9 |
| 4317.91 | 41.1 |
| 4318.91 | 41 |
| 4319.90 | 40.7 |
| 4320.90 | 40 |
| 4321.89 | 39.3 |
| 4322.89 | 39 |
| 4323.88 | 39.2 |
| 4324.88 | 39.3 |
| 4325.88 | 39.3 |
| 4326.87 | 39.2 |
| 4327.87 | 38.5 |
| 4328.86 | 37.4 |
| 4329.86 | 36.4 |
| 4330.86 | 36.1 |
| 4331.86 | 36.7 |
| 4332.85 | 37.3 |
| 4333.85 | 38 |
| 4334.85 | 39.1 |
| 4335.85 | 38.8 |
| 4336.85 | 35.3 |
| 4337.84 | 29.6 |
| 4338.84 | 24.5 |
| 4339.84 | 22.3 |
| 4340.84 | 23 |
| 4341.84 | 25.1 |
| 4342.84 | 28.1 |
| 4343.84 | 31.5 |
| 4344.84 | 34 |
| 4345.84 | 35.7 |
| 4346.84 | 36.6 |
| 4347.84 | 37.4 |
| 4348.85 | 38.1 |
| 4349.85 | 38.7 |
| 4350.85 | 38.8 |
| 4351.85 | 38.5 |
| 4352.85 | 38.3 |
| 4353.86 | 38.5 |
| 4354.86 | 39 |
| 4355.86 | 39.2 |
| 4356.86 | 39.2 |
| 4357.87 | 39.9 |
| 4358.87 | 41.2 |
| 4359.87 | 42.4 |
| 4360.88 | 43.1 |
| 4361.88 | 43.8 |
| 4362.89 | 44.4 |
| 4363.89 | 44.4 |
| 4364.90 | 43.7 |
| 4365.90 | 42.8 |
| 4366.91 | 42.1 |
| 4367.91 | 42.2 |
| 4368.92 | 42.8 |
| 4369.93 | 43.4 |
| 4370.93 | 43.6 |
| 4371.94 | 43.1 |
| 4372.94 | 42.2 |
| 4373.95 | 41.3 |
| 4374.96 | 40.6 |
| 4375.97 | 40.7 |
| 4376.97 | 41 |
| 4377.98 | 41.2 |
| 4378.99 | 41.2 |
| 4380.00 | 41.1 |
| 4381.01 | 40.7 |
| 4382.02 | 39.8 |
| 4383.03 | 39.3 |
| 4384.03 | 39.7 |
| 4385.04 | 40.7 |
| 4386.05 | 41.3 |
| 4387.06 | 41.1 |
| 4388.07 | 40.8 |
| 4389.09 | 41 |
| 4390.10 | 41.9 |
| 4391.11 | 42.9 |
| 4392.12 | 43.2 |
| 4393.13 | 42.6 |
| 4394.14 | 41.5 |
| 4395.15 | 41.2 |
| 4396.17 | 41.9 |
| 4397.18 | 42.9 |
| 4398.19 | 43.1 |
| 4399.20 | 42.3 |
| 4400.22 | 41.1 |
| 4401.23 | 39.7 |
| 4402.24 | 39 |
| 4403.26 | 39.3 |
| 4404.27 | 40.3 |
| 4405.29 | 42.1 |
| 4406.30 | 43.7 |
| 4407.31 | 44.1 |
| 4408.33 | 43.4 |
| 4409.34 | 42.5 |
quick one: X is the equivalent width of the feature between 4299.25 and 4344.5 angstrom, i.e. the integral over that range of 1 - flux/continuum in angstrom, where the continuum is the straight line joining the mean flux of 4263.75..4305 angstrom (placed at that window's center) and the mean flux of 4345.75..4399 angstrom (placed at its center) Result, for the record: 4.3 angstrom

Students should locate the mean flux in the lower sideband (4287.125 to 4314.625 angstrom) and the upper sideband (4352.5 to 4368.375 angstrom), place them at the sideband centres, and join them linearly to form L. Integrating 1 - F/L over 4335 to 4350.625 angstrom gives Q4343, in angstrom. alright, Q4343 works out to 3.4 angstrom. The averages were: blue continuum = 40.6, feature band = 32.2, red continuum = 41.5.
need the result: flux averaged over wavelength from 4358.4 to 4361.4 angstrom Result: 42.3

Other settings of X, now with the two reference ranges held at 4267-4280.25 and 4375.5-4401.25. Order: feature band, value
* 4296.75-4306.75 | 0.3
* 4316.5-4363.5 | 4.8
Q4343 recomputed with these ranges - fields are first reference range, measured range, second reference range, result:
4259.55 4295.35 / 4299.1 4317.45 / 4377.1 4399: 0.7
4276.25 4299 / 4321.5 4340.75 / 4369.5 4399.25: 2.7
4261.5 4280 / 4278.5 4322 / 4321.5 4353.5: -2.1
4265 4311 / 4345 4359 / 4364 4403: 1.1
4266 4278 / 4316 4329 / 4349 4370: 0.5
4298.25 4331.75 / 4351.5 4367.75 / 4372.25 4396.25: -0.3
